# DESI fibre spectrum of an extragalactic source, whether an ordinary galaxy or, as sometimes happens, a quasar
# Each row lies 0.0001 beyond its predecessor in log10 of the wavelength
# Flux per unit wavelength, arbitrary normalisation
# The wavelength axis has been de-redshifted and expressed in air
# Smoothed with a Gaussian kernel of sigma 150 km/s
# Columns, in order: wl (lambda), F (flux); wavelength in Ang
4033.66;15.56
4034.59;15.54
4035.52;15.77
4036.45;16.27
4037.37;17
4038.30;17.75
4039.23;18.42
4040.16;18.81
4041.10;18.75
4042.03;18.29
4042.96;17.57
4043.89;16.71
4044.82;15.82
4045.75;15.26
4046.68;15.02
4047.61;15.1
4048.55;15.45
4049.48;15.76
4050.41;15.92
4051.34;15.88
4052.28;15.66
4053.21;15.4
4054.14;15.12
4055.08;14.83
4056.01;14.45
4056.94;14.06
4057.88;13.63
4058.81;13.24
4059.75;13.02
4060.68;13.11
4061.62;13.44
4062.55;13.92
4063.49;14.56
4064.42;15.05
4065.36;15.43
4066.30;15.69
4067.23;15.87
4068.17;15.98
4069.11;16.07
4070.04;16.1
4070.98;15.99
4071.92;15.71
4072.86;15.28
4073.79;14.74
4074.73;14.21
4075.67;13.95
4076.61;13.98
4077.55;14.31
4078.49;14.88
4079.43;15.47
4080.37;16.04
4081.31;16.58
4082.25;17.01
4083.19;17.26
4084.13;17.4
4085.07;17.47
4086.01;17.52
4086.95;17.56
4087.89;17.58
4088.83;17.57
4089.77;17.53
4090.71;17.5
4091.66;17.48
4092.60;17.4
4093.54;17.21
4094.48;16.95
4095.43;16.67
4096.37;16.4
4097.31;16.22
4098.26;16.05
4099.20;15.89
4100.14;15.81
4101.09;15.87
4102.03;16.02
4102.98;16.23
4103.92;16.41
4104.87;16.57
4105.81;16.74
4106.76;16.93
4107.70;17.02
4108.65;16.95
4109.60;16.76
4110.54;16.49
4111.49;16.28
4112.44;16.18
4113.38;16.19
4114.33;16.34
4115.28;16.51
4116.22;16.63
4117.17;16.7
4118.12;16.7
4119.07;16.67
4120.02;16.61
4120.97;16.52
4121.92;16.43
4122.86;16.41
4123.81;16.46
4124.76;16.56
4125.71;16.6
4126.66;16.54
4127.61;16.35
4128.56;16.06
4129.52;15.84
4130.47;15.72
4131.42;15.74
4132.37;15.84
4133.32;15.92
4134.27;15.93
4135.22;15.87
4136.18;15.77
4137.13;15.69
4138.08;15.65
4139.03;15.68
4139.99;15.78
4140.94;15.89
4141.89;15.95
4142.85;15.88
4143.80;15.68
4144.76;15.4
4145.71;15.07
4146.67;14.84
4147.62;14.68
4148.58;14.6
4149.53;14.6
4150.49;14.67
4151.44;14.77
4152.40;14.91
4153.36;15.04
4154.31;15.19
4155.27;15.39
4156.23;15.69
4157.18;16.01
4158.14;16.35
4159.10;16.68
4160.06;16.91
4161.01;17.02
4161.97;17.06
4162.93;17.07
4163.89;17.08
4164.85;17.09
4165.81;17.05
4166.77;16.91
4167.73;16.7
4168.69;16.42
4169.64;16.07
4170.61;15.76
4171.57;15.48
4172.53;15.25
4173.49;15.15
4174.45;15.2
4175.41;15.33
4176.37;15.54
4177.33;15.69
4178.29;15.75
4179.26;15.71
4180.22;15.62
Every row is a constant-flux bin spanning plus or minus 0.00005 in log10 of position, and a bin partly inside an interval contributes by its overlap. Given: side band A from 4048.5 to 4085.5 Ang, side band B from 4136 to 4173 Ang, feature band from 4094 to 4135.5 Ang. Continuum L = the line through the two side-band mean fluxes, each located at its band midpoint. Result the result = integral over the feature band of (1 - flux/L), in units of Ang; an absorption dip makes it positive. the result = -2.2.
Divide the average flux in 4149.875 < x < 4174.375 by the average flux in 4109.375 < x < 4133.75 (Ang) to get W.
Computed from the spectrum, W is 0.98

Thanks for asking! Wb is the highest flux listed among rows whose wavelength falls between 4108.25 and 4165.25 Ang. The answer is 17.09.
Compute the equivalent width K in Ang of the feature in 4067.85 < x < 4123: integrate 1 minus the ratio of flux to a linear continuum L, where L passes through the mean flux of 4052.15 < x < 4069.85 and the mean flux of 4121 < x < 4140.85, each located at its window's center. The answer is -3.7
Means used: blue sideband 14.7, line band 16.4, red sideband 16.1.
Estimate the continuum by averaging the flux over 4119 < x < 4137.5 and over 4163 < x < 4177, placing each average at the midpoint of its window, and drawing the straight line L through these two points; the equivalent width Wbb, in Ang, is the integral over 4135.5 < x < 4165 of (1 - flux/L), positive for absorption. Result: 0.7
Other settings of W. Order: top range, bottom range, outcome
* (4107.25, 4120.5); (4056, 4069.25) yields 1.15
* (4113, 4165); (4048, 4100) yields 1.02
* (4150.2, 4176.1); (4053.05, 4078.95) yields 1.09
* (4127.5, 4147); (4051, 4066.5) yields 1.09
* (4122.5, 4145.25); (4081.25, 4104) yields 0.95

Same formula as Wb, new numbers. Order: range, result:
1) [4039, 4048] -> 18.81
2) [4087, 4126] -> 17.58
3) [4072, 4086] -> 17.47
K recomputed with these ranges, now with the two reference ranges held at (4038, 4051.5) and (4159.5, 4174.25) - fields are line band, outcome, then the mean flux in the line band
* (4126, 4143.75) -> 0.66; 15.9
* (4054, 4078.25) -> 2.88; 14.7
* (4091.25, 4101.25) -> 0.02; 16.6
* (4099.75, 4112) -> 0.08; 16.5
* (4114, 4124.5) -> 0.00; 16.6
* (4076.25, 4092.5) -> -0.07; 16.7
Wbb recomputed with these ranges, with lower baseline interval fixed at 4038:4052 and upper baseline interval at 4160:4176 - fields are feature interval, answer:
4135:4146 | 0.5 Ang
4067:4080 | 1.1 Ang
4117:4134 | 0.1 Ang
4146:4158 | 0.9 Ang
